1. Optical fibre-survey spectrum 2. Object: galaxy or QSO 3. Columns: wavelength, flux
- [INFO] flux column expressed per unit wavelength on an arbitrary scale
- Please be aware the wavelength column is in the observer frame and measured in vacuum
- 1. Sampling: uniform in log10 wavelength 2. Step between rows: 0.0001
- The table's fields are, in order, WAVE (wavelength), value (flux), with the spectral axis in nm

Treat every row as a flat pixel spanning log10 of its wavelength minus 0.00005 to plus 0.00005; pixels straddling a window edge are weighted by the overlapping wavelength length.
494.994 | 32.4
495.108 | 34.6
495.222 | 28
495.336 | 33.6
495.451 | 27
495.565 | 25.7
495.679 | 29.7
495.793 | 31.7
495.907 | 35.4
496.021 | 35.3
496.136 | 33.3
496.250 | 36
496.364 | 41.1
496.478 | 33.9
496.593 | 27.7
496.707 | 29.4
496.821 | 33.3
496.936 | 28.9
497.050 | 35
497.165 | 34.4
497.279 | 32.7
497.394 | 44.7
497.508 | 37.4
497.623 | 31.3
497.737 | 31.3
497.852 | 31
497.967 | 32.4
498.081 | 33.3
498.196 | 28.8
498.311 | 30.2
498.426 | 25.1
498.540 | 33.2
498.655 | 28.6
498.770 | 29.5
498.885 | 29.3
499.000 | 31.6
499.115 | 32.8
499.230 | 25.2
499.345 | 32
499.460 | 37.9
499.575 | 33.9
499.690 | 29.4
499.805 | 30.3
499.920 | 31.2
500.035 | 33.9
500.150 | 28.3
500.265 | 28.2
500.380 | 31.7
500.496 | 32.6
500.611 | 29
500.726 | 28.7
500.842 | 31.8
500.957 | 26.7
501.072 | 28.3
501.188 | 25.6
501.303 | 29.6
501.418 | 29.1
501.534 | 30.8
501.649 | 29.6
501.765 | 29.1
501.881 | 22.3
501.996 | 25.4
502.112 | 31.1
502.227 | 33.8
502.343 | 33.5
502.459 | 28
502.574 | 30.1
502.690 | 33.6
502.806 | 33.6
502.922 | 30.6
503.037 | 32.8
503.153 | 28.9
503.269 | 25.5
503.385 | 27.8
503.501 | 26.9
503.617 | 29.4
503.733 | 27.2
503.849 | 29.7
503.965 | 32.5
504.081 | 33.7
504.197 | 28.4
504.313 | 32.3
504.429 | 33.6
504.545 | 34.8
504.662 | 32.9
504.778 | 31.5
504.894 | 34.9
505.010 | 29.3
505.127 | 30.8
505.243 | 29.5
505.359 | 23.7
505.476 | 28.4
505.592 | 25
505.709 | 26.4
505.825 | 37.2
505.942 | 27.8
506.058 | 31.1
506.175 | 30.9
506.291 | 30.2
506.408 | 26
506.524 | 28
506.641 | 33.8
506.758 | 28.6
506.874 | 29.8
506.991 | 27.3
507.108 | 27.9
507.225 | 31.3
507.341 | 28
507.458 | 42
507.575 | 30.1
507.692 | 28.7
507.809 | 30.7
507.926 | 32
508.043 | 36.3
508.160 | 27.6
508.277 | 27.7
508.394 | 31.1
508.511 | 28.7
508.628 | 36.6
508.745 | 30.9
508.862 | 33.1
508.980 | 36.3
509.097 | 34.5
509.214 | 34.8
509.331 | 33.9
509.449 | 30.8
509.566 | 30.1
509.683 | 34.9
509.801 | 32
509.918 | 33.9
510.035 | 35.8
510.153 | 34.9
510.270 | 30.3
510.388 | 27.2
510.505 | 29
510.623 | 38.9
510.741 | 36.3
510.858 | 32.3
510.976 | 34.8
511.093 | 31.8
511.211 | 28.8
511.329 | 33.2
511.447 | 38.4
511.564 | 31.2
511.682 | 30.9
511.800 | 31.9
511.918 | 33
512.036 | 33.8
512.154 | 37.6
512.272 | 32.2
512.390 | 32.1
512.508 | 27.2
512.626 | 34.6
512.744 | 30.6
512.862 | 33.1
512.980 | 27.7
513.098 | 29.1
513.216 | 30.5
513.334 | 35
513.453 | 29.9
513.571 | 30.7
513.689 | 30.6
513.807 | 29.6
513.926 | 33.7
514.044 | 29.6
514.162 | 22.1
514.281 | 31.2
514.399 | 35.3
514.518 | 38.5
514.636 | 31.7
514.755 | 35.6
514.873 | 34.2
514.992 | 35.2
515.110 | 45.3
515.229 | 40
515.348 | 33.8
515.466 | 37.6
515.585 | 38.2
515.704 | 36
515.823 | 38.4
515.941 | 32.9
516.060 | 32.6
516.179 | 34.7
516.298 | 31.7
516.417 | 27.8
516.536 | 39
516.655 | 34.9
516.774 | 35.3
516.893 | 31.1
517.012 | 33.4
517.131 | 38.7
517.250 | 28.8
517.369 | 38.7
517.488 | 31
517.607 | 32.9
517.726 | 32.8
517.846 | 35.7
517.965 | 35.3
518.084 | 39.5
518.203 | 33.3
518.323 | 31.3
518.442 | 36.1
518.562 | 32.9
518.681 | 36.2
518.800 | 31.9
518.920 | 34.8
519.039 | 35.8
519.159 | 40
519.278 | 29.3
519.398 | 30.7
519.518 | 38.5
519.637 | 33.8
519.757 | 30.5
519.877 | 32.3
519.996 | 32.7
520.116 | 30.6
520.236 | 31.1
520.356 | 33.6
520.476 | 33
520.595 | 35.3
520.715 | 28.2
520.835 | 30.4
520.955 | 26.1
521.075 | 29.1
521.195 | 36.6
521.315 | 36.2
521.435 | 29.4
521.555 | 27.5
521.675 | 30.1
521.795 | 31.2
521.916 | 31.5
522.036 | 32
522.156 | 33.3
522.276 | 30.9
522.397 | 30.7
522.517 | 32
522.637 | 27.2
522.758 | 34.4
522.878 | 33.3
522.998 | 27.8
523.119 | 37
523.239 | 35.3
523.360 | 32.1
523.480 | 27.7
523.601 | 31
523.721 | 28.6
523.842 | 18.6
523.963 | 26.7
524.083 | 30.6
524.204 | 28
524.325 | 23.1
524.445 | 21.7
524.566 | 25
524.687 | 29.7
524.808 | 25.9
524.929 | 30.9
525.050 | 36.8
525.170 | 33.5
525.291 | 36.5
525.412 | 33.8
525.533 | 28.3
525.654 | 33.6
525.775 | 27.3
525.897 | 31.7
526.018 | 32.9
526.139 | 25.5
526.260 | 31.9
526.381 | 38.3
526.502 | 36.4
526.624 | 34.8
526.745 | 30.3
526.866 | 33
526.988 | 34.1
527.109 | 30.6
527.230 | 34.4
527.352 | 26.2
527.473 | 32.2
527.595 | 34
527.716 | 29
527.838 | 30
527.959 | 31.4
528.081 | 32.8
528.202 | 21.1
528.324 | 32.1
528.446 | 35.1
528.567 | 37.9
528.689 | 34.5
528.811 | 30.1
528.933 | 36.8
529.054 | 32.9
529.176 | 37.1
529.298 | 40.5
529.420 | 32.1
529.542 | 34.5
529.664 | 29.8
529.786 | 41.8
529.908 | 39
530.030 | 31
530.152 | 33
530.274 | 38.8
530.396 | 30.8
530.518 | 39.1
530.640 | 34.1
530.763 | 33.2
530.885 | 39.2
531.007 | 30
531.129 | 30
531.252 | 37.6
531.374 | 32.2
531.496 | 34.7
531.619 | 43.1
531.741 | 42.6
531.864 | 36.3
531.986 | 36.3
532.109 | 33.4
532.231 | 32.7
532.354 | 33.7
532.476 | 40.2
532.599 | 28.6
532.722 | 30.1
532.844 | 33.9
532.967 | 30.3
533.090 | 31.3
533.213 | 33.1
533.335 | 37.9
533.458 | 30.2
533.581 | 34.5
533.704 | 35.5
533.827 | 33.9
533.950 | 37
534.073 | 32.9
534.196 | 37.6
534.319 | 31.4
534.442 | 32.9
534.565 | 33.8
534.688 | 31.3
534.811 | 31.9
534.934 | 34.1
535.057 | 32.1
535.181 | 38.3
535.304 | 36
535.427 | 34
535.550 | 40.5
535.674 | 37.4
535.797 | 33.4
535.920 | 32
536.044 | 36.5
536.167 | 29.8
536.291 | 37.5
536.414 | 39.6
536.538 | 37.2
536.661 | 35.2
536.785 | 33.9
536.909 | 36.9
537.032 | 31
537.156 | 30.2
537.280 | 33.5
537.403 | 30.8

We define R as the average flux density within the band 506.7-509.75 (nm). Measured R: 31.7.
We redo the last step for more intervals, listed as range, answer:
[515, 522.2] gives 33.7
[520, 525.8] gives 30.5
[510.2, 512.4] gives 32.9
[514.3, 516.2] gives 36.2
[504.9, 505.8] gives 28.4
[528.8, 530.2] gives 35.1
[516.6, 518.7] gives 34.3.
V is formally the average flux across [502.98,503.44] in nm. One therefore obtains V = 28.7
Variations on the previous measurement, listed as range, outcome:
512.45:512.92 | 31.4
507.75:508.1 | 33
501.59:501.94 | 27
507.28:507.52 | 35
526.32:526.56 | 37.4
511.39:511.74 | 33.5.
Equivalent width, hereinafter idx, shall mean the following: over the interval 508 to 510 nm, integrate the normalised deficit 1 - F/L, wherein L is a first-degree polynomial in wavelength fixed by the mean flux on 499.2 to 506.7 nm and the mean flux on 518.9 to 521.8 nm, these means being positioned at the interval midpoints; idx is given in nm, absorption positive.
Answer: -0.11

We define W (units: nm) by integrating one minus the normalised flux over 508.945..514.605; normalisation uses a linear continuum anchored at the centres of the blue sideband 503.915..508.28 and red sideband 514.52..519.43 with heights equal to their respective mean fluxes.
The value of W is 0.07 nm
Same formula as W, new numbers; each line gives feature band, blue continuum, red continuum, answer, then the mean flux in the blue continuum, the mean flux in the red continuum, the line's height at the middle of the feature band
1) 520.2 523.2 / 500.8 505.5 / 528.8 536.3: 0.12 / 29.9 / 34.6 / 32.9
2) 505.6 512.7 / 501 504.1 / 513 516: -0.01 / 29.5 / 33.7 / 31.8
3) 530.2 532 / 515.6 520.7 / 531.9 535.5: -0.11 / 33.9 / 33.8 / 33.8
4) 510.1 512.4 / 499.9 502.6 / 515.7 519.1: -0.04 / 29.5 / 34.2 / 32.4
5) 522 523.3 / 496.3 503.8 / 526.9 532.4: 0.04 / 30.8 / 34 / 33.3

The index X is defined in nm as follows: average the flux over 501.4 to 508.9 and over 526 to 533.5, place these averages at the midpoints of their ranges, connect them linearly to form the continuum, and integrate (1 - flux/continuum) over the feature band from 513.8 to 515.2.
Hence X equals -0.096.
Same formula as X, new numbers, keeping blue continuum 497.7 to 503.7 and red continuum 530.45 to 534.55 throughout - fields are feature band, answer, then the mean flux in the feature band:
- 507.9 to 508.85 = -0.01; 31.4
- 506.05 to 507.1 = 0.05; 29.4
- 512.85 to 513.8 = 0.04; 30.7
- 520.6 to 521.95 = 0.09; 30.7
